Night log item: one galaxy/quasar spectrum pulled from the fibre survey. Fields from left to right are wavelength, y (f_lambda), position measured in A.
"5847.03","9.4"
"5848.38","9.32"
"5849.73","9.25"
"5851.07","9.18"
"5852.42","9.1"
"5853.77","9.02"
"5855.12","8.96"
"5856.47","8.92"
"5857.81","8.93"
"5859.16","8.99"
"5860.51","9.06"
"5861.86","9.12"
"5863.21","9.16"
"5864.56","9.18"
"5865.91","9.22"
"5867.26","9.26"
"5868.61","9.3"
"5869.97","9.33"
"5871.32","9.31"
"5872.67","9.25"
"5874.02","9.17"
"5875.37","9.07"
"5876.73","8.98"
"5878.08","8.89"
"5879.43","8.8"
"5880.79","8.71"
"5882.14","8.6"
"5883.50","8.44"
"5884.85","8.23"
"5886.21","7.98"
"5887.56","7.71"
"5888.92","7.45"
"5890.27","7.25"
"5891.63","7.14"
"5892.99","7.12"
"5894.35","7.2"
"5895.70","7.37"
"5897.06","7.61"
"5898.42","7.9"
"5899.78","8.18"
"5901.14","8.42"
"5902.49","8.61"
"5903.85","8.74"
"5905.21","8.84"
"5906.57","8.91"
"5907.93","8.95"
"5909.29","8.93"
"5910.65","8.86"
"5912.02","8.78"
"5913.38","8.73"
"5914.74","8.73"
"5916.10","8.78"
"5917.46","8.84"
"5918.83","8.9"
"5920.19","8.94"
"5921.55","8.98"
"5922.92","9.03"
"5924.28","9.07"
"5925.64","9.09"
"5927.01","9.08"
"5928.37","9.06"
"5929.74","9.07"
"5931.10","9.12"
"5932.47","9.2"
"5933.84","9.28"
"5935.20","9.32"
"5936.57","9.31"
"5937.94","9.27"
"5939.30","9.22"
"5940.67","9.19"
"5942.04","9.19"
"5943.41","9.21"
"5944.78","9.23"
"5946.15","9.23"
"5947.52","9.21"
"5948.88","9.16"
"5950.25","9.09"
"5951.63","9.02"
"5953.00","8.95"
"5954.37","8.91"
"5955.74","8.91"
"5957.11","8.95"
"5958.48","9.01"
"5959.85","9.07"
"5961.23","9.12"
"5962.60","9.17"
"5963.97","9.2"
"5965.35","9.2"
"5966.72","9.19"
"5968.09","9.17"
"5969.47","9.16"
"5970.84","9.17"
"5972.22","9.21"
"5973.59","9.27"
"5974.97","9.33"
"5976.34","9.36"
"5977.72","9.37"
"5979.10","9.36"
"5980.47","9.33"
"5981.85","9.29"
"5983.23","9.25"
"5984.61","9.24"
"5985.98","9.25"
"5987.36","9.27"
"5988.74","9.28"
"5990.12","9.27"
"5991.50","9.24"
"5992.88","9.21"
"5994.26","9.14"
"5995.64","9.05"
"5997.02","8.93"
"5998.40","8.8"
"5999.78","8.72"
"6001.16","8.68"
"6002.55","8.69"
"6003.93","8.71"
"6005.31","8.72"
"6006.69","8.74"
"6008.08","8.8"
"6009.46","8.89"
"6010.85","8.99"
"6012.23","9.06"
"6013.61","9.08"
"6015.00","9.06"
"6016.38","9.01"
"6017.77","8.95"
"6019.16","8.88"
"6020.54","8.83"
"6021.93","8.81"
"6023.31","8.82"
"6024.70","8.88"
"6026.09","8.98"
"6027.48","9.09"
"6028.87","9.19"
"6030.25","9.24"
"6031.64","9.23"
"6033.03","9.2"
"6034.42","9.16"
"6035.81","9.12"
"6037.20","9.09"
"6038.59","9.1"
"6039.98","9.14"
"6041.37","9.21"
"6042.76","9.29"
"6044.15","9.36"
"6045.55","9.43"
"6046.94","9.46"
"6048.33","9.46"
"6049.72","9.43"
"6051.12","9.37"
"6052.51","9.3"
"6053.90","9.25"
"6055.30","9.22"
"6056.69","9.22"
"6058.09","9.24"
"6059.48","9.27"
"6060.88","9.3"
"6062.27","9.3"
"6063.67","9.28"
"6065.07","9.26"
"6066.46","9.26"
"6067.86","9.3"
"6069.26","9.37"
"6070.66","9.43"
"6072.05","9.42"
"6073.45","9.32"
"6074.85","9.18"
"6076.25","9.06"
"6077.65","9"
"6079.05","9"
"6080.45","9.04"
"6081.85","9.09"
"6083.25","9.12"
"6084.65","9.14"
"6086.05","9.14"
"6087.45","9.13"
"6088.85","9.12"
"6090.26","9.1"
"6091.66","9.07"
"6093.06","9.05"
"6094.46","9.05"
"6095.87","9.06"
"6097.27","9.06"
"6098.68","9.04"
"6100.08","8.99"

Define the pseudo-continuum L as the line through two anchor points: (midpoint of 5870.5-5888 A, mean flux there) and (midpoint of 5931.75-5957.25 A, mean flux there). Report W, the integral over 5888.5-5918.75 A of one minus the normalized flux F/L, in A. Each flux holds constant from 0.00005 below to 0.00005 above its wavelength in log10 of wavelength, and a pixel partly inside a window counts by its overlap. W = 2.1 A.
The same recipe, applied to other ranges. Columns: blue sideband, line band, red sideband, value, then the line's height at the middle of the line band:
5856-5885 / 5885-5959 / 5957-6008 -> 2.9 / 9.06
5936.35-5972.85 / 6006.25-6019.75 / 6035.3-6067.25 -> 0.4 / 9.22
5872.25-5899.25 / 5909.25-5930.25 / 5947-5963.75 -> -0.8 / 8.58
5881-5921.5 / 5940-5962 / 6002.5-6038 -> -1.3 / 8.58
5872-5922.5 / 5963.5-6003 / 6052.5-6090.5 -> -1.6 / 8.82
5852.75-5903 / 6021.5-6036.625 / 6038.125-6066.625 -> 0.2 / 9.19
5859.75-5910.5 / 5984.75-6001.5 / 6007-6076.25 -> -0.2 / 8.97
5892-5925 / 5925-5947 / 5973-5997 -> -1.0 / 8.78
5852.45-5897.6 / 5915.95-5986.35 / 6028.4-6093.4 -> -2.4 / 8.84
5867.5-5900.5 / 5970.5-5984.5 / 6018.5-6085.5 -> -0.8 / 8.8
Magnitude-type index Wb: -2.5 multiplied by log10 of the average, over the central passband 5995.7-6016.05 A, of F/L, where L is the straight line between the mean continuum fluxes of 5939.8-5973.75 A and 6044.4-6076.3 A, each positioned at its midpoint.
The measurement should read 0.04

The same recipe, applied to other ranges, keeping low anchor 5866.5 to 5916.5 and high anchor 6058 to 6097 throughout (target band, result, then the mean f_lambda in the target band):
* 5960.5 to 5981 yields -0.06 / 9.24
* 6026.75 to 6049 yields -0.02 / 9.24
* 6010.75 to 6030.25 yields 0.00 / 8.99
